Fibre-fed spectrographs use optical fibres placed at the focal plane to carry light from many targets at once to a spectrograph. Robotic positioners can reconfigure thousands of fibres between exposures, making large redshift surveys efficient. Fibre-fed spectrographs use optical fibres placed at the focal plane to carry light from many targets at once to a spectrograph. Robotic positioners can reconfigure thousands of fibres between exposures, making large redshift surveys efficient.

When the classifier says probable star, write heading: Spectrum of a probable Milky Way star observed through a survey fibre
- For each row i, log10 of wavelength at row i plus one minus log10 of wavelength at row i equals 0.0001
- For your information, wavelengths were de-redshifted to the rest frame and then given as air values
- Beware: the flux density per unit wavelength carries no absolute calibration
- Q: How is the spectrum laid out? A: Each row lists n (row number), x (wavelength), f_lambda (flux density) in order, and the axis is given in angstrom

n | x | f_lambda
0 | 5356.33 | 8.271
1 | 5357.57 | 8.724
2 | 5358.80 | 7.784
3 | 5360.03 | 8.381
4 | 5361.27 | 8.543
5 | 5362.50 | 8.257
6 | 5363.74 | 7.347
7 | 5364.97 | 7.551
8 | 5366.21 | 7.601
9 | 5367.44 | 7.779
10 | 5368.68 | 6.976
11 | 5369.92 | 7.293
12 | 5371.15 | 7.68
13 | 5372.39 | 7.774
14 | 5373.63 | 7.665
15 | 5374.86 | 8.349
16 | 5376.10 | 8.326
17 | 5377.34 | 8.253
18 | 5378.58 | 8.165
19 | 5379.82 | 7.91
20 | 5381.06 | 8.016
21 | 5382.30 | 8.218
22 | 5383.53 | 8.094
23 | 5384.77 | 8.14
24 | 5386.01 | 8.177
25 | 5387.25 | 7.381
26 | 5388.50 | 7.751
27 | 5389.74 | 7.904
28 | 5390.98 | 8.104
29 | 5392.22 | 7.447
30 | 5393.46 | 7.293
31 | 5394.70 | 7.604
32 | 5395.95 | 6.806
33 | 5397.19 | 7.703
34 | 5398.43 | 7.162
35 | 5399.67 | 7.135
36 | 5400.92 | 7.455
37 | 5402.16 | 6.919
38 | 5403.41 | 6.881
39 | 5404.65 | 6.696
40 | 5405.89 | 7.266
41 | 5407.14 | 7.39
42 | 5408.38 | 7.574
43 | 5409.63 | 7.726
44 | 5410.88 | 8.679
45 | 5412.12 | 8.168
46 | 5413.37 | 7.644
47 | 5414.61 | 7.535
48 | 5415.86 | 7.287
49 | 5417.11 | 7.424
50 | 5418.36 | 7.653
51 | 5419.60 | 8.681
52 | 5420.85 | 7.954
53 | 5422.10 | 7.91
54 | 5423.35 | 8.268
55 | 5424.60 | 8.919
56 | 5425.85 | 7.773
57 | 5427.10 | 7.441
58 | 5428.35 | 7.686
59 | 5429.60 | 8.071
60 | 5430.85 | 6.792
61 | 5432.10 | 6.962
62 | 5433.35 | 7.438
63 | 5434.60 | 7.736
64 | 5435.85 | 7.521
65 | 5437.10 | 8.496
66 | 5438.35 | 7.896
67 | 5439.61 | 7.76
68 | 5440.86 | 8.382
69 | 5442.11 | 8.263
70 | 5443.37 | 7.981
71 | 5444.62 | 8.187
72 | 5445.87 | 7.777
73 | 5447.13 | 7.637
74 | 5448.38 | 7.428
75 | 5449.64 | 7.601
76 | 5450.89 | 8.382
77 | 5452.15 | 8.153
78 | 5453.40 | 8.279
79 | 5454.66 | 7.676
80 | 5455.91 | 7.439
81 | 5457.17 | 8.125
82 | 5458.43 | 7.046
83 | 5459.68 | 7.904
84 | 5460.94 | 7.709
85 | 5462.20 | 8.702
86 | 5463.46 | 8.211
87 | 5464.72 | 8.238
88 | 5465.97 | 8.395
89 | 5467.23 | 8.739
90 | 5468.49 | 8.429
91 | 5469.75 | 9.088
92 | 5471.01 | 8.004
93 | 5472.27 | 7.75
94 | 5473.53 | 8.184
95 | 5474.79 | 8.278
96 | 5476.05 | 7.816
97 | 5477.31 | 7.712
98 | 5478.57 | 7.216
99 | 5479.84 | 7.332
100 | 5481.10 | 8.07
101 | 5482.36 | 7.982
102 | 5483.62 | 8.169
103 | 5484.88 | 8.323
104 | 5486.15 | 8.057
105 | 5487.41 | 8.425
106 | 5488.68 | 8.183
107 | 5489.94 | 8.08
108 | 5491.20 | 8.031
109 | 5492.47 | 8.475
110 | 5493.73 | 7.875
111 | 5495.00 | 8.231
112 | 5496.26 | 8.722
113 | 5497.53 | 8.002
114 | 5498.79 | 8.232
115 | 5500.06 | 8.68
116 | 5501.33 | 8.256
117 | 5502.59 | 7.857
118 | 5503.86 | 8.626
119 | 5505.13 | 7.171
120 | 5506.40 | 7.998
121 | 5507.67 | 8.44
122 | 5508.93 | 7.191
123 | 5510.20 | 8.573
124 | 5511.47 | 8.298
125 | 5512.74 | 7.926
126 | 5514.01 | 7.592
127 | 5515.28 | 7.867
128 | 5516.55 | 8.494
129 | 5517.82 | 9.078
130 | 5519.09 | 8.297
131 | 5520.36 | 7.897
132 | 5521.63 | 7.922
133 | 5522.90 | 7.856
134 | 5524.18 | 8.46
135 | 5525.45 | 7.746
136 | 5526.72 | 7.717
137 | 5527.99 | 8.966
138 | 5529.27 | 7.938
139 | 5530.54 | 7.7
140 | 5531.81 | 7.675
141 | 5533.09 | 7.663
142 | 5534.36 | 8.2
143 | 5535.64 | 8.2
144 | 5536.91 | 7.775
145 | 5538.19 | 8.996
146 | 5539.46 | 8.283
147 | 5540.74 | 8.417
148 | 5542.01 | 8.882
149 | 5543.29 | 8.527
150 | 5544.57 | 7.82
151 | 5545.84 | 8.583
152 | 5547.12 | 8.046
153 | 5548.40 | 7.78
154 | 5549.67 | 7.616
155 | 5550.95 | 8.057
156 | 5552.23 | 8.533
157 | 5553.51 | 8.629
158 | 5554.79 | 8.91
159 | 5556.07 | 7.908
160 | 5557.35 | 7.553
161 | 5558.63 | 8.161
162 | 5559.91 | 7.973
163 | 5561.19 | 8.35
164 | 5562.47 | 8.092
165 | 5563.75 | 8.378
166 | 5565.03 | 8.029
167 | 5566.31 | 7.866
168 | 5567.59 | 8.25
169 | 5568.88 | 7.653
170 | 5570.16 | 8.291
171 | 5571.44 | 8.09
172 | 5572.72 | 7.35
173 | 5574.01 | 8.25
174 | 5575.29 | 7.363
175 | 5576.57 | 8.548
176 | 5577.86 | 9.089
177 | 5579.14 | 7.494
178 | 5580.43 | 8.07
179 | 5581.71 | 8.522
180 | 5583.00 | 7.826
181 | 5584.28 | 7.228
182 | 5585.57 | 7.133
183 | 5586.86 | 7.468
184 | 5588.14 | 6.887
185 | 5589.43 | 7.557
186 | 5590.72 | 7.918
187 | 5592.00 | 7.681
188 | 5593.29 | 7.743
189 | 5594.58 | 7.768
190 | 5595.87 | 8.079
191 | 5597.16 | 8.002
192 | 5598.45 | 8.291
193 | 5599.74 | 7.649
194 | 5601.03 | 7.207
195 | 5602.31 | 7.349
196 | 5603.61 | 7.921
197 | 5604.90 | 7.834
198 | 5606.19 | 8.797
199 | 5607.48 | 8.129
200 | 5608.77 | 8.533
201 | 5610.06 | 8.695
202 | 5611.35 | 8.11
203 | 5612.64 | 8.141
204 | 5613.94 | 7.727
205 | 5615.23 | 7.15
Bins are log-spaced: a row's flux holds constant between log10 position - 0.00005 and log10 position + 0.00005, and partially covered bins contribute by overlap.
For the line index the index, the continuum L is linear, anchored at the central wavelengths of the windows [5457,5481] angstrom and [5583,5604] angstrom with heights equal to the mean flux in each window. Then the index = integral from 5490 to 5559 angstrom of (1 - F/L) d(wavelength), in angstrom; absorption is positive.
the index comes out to -2.6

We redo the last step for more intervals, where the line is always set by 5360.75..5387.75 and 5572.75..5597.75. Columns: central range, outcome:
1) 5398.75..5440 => 1.13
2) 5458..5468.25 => -0.39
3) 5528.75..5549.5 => -0.85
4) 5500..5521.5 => -0.76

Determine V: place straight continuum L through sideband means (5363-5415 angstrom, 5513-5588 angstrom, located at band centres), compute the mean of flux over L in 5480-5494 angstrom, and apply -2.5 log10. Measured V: -0.03 mag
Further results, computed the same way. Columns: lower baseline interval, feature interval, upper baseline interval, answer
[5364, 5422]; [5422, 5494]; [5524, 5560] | -0.01 mag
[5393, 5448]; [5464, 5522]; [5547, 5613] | -0.04 mag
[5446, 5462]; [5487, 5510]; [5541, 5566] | -0.02 mag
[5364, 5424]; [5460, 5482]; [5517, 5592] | -0.03 mag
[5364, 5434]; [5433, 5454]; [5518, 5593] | -0.02 mag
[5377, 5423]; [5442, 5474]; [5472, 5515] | -0.02 mag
